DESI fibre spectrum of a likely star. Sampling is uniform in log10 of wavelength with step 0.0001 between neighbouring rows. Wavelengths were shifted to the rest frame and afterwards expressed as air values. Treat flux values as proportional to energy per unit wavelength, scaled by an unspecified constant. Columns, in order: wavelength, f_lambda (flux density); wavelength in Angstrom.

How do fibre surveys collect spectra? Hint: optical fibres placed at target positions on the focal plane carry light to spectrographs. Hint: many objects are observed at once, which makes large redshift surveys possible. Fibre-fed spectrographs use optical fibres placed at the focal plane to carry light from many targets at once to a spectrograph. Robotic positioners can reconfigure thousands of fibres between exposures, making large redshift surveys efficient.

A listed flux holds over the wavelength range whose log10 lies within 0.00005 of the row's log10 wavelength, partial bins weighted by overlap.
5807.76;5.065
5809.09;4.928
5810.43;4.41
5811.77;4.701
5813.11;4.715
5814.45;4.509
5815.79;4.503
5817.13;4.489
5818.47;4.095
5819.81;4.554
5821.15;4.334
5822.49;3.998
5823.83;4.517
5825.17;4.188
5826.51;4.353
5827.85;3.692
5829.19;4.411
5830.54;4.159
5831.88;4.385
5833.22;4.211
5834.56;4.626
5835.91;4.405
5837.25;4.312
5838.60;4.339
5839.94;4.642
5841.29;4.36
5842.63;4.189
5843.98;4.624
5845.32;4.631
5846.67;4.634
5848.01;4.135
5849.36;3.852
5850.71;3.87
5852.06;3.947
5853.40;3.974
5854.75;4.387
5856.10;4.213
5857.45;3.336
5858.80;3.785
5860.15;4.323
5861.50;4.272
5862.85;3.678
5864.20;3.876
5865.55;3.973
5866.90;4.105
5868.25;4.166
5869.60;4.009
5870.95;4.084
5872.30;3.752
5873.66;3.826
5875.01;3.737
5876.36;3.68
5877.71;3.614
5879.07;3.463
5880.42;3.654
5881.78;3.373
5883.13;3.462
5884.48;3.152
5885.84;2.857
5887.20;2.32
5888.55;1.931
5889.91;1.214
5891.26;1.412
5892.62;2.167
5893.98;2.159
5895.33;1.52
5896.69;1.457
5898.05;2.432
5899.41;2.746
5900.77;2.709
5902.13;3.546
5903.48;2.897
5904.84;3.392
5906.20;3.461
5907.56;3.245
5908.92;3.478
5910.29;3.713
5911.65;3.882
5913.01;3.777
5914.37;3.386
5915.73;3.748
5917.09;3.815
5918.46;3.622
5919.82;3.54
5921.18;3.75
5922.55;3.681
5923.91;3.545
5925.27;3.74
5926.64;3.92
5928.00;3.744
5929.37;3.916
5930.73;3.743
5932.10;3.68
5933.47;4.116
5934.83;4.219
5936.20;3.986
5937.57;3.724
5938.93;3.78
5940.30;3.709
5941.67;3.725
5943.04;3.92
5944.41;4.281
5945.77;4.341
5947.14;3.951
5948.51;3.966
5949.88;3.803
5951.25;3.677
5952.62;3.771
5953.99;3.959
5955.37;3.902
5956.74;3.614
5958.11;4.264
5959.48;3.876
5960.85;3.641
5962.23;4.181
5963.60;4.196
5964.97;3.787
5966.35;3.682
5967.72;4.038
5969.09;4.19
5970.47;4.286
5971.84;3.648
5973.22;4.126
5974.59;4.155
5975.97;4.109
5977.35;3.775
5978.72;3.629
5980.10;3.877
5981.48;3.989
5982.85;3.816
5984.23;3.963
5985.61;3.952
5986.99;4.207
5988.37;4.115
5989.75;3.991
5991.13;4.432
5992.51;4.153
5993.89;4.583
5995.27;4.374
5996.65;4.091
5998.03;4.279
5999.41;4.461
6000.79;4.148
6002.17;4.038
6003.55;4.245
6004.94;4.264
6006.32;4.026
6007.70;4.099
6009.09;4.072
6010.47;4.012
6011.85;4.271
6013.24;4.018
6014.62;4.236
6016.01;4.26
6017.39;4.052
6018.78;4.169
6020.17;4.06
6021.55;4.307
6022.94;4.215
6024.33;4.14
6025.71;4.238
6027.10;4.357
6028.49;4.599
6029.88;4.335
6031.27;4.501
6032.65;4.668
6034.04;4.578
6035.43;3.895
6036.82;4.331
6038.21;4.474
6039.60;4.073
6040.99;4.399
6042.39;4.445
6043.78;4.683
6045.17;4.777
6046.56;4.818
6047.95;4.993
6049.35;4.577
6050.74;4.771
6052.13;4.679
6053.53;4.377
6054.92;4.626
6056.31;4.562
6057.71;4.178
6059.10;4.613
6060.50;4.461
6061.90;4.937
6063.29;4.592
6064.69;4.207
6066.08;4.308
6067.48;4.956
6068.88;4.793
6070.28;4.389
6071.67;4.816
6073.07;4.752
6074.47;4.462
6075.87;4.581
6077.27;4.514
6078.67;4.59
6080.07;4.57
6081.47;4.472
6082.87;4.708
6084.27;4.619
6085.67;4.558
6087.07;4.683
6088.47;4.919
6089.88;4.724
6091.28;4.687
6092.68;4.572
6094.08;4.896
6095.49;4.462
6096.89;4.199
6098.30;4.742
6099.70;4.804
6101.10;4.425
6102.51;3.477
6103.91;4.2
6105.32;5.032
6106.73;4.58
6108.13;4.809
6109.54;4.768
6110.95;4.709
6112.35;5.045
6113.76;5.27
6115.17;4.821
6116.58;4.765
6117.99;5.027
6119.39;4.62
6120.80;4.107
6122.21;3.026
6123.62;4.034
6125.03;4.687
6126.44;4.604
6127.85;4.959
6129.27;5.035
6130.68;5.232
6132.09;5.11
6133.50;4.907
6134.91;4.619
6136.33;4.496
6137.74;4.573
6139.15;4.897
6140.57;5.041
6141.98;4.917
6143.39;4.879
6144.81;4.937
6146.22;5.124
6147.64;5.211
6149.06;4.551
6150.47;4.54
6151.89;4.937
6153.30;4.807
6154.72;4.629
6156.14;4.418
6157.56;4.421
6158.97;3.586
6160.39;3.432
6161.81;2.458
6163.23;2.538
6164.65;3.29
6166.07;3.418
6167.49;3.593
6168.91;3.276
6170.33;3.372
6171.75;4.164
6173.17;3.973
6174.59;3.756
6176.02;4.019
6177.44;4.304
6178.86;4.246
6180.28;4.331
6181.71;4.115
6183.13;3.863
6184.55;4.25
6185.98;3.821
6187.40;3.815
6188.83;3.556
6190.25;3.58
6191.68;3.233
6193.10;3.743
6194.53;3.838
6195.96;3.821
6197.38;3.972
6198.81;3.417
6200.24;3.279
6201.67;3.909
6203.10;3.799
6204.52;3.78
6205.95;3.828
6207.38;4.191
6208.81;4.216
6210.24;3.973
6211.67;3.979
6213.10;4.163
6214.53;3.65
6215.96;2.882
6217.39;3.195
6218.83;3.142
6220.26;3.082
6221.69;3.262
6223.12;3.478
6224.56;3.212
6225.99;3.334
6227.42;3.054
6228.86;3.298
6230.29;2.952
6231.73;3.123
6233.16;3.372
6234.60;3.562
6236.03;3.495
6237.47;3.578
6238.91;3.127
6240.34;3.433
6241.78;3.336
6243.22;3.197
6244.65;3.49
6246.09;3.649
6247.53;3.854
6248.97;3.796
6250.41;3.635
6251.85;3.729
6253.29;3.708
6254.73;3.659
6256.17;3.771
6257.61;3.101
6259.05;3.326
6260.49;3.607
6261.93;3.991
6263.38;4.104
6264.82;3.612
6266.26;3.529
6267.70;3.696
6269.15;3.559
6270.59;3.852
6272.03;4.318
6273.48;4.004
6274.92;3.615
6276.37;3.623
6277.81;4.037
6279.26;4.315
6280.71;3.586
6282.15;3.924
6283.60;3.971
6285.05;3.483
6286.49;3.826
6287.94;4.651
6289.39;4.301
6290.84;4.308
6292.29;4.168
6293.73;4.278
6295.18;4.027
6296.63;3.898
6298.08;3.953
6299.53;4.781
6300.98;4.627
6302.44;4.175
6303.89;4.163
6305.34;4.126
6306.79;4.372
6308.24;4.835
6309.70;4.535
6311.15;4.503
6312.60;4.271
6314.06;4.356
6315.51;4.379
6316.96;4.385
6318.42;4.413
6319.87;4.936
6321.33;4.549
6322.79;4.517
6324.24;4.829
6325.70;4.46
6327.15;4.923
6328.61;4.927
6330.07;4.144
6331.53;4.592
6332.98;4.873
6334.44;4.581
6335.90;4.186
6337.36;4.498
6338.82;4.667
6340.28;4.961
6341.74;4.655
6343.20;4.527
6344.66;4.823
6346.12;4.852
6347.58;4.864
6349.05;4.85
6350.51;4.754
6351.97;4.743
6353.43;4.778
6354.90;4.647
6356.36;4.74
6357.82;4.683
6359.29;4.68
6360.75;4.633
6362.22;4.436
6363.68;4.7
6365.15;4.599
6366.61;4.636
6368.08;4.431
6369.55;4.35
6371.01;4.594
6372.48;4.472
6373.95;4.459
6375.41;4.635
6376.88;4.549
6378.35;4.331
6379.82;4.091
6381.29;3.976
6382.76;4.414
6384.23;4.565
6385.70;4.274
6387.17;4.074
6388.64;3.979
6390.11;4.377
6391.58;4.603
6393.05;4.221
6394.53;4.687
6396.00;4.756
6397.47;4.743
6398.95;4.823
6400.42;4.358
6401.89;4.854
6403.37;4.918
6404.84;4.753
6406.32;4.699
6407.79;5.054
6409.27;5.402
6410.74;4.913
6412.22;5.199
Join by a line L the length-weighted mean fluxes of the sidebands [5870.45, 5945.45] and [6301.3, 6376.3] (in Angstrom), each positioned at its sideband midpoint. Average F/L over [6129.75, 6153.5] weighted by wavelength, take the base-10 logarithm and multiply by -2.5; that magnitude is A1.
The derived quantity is -0.21 mag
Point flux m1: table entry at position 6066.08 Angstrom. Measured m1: 4.308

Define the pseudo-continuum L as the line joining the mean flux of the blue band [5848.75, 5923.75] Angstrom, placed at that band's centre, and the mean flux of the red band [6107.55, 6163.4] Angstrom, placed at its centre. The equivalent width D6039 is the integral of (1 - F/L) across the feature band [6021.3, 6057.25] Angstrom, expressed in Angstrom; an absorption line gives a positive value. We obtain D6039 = -3.2 Angstrom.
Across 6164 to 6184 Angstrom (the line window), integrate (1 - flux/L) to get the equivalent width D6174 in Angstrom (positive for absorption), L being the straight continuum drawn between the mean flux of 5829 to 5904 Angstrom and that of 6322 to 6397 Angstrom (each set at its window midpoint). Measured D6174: 1.68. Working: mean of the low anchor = 3.58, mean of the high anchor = 4.56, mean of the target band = 3.84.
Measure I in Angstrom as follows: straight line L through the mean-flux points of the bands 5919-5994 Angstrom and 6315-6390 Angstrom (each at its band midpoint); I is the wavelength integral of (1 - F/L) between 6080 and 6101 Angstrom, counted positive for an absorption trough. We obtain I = -2.5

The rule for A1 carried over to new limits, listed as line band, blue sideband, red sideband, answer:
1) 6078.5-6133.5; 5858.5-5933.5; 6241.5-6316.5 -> -0.248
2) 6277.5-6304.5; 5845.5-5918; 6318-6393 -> 0.070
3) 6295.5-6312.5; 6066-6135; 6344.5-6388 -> 0.054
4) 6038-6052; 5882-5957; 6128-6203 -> -0.220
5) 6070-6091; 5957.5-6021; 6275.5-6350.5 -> -0.113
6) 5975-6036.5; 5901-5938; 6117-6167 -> -0.057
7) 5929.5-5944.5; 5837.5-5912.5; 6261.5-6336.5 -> -0.083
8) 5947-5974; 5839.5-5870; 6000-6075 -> 0.095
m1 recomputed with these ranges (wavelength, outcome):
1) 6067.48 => 4.956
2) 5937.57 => 3.724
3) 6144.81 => 4.937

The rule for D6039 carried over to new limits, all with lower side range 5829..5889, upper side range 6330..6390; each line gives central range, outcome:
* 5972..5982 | 0.3 Angstrom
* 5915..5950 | 1.5 Angstrom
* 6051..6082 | -2.8 Angstrom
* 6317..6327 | -0.3 Angstrom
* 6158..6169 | 2.8 Angstrom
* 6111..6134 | -2.4 Angstrom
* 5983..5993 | 0.0 Angstrom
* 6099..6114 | -1.4 Angstrom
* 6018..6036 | -0.8 Angstrom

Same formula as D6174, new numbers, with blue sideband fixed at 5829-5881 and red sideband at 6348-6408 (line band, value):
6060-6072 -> -0.91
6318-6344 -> -0.65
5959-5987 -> 1.62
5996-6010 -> 0.17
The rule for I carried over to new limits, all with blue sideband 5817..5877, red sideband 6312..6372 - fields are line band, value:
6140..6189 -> 3.82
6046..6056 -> -0.78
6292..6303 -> 0.81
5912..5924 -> 1.59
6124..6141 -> -1.55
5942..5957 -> 1.13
